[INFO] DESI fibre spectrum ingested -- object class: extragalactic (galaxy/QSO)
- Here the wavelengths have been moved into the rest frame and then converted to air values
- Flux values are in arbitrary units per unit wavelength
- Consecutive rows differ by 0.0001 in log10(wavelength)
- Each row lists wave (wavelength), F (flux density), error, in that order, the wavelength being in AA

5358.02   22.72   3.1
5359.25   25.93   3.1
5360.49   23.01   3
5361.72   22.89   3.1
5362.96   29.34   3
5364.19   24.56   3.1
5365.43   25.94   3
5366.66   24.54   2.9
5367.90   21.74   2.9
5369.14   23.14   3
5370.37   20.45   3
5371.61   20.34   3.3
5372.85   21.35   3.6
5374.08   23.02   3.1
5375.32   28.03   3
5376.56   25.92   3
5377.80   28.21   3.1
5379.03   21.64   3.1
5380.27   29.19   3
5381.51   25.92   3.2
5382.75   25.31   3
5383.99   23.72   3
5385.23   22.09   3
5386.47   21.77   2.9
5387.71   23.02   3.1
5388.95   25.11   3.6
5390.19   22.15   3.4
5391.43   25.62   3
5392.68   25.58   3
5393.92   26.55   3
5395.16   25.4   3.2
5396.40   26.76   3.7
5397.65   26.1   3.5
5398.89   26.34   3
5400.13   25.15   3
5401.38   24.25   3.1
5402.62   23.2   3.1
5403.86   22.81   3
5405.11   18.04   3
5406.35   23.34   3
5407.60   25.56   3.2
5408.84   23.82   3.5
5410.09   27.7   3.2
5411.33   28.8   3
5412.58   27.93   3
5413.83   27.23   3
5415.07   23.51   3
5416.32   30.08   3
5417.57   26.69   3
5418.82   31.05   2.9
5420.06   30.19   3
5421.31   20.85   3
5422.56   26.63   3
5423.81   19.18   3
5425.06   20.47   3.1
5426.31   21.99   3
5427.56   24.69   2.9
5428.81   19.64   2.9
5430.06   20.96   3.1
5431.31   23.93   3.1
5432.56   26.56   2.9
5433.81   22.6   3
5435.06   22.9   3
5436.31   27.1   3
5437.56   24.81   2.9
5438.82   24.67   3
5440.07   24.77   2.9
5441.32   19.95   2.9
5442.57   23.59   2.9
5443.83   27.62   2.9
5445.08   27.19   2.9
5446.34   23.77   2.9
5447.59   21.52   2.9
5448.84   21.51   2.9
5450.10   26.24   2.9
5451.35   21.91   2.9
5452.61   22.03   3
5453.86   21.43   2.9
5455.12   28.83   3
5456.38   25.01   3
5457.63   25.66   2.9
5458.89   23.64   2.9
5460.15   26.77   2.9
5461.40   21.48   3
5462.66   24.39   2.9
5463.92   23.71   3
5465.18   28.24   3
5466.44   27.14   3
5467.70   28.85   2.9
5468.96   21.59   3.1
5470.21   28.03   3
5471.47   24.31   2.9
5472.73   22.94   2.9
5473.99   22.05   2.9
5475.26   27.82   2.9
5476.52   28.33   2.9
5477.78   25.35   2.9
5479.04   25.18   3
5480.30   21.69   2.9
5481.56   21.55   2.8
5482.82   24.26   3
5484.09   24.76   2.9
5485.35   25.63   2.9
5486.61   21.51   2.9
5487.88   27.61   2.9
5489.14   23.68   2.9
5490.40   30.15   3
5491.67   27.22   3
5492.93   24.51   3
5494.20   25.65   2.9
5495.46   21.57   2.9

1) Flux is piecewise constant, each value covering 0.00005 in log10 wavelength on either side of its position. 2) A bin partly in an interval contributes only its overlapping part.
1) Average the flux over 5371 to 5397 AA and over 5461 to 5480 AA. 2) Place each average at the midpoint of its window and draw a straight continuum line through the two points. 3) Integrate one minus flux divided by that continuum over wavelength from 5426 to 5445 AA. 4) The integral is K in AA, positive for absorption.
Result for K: 0.9 AA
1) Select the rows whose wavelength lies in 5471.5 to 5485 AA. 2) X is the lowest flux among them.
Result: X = 21.55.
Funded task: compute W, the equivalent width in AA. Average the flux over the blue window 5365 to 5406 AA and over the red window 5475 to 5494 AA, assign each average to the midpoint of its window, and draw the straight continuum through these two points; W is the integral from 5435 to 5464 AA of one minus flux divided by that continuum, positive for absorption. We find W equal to 0.8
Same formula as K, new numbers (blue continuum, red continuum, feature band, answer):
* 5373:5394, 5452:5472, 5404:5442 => 0.64 AA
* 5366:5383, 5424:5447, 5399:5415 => -0.62 AA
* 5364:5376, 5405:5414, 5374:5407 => -0.23 AA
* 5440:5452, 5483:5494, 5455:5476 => -0.57 AA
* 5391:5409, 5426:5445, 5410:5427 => -1.13 AA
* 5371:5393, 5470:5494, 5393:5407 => 0.03 AA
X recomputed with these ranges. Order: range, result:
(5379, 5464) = 18.04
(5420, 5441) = 19.18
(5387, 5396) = 22.15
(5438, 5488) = 19.95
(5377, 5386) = 21.64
